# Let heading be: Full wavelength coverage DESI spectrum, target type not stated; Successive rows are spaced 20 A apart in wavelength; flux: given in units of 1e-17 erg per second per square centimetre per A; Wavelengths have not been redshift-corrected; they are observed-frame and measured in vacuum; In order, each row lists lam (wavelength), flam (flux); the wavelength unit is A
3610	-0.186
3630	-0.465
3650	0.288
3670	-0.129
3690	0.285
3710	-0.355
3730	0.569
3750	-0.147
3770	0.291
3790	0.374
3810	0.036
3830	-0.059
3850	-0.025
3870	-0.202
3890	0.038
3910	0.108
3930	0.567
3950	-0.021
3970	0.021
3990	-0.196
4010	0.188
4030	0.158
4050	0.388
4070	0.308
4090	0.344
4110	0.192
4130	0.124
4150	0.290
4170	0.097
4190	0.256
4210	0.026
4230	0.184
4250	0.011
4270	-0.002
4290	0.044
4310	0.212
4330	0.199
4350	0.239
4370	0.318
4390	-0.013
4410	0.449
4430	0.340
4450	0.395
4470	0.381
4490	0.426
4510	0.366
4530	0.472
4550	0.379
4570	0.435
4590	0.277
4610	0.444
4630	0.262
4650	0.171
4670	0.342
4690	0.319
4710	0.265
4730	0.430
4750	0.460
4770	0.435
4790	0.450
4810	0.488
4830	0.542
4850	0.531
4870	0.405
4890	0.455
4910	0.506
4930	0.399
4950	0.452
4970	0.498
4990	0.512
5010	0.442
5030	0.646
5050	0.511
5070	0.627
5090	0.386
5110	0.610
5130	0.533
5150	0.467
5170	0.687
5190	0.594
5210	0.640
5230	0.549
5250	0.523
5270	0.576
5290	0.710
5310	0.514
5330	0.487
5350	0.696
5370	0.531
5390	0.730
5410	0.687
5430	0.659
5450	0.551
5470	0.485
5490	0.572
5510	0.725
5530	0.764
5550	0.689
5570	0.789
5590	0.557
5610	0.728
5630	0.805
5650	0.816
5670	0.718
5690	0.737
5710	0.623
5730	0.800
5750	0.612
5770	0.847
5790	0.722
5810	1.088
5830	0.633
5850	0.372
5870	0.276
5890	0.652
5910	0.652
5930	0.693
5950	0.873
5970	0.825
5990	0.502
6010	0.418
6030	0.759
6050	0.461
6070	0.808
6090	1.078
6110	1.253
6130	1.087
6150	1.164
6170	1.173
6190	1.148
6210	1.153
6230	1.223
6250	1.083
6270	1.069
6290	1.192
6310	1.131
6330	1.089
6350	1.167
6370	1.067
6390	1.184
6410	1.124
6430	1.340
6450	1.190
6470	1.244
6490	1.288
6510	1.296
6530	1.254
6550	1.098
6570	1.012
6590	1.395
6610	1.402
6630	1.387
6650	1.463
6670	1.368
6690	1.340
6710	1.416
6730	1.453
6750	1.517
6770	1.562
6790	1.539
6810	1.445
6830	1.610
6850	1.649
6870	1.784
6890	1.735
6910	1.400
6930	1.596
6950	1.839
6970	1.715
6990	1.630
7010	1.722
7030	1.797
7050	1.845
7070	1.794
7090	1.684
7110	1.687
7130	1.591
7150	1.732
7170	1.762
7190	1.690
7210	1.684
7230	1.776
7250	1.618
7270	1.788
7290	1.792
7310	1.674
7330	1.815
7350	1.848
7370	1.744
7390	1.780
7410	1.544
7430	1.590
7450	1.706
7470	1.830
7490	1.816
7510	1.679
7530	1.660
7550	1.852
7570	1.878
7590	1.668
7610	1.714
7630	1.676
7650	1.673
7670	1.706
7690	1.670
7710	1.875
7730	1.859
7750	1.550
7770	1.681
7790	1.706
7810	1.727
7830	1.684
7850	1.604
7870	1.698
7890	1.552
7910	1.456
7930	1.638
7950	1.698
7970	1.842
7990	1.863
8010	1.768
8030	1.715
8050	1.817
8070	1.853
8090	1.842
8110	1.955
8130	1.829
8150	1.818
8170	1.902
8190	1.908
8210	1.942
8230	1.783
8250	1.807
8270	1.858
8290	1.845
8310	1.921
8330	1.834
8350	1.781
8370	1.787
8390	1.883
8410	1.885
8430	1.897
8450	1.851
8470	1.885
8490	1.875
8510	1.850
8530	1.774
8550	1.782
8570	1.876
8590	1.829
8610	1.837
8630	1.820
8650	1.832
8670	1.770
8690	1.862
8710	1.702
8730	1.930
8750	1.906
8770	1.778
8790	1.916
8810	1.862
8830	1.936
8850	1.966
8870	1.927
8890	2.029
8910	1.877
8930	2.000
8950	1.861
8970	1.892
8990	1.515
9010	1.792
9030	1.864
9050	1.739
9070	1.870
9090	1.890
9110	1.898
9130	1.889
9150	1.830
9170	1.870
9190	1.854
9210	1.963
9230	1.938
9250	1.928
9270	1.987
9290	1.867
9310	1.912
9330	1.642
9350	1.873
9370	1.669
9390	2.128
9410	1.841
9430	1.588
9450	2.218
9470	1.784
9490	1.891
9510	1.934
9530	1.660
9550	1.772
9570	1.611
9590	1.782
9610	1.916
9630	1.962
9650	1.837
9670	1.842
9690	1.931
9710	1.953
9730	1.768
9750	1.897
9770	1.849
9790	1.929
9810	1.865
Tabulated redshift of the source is 0.52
